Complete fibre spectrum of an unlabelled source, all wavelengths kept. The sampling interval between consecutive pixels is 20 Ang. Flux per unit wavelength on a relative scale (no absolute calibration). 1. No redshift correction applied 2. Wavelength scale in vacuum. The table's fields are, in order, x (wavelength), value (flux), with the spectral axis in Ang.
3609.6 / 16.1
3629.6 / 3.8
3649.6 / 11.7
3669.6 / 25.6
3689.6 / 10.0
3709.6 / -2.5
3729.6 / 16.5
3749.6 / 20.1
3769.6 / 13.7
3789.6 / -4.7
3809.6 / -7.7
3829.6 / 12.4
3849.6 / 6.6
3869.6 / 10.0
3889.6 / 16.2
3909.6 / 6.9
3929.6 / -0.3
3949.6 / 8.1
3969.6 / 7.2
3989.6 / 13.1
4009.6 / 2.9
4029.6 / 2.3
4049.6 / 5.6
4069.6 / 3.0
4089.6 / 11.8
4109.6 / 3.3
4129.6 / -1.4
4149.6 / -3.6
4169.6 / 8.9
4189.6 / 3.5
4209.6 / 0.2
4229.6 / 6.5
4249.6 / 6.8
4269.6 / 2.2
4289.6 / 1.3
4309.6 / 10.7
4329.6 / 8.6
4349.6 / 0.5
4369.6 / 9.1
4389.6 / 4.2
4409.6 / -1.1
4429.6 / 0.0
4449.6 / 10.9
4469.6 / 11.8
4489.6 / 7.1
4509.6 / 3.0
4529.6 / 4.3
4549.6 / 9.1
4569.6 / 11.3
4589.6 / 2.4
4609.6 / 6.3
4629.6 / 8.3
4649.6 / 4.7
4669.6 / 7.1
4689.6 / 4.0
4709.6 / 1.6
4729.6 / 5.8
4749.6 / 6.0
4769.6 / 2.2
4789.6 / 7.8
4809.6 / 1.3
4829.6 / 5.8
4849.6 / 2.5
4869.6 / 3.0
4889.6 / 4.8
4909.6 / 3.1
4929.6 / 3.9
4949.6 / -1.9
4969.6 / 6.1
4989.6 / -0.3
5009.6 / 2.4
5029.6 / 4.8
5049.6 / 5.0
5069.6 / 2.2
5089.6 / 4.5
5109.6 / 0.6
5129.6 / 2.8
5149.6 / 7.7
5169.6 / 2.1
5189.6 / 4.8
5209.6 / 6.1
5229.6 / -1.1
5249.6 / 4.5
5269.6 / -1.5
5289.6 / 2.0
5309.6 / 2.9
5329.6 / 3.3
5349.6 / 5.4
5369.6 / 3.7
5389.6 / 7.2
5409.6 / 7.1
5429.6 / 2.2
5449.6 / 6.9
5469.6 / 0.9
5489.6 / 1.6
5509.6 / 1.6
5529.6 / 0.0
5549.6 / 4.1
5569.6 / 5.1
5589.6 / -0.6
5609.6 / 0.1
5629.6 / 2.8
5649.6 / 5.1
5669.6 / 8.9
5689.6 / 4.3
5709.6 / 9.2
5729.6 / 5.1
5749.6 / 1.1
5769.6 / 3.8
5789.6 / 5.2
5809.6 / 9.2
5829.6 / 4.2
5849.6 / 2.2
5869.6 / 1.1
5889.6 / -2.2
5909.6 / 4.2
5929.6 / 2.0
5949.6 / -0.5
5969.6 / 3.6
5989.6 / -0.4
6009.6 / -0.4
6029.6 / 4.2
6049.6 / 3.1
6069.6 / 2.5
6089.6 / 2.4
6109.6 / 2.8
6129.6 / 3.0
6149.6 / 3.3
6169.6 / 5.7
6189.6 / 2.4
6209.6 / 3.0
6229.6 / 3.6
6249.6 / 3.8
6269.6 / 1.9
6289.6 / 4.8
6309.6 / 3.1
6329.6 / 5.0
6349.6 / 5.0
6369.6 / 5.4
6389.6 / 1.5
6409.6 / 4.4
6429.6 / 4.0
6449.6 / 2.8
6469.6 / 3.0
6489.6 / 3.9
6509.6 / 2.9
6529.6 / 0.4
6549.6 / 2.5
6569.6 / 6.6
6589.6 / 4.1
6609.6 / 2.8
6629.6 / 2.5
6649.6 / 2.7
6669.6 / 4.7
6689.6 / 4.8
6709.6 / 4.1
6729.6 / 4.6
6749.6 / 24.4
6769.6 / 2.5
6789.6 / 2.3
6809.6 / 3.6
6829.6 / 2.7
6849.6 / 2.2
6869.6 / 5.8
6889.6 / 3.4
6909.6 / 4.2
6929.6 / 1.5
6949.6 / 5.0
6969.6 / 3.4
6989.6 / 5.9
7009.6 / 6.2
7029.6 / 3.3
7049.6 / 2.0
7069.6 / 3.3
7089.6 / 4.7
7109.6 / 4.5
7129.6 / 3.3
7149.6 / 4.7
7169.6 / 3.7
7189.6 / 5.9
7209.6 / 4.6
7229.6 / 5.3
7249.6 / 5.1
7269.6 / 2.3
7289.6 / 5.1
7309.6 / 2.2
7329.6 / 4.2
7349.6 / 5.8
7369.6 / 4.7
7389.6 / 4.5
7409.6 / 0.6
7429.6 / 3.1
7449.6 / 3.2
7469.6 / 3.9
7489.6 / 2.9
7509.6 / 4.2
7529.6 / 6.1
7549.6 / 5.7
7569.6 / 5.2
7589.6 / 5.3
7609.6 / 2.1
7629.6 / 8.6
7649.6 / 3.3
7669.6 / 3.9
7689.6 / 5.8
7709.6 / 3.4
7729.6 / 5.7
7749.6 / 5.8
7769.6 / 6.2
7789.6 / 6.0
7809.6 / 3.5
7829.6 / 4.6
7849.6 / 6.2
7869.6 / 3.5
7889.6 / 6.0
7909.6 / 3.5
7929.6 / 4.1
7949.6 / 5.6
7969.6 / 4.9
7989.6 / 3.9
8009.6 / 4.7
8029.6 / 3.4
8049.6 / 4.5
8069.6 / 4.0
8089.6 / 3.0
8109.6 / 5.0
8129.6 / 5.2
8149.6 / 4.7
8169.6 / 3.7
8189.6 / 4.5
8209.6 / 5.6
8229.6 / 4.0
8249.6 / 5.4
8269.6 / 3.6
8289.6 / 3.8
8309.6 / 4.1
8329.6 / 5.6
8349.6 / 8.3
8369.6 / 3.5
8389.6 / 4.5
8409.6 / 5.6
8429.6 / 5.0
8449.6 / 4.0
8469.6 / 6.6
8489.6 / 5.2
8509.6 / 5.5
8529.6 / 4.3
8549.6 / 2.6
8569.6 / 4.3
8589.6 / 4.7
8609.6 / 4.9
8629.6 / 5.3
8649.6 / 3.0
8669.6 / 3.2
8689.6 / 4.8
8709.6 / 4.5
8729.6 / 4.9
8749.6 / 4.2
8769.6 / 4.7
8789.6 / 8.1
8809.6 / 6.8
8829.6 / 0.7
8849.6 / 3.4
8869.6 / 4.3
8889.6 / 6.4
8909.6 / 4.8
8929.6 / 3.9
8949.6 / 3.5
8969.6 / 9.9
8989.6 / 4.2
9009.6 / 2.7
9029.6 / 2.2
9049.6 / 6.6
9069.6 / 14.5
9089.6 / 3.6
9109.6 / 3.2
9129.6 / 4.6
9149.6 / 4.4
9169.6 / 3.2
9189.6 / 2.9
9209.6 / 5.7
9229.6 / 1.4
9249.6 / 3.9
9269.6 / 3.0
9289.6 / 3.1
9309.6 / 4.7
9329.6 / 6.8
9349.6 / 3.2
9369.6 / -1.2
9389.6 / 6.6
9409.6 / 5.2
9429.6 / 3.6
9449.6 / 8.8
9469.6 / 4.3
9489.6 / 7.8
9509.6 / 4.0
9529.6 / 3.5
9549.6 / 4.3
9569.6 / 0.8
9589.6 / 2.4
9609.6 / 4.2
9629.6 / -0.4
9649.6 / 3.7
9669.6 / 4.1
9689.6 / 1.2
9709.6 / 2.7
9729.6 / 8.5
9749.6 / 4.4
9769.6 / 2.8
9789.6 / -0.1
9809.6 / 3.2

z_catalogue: 0.81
